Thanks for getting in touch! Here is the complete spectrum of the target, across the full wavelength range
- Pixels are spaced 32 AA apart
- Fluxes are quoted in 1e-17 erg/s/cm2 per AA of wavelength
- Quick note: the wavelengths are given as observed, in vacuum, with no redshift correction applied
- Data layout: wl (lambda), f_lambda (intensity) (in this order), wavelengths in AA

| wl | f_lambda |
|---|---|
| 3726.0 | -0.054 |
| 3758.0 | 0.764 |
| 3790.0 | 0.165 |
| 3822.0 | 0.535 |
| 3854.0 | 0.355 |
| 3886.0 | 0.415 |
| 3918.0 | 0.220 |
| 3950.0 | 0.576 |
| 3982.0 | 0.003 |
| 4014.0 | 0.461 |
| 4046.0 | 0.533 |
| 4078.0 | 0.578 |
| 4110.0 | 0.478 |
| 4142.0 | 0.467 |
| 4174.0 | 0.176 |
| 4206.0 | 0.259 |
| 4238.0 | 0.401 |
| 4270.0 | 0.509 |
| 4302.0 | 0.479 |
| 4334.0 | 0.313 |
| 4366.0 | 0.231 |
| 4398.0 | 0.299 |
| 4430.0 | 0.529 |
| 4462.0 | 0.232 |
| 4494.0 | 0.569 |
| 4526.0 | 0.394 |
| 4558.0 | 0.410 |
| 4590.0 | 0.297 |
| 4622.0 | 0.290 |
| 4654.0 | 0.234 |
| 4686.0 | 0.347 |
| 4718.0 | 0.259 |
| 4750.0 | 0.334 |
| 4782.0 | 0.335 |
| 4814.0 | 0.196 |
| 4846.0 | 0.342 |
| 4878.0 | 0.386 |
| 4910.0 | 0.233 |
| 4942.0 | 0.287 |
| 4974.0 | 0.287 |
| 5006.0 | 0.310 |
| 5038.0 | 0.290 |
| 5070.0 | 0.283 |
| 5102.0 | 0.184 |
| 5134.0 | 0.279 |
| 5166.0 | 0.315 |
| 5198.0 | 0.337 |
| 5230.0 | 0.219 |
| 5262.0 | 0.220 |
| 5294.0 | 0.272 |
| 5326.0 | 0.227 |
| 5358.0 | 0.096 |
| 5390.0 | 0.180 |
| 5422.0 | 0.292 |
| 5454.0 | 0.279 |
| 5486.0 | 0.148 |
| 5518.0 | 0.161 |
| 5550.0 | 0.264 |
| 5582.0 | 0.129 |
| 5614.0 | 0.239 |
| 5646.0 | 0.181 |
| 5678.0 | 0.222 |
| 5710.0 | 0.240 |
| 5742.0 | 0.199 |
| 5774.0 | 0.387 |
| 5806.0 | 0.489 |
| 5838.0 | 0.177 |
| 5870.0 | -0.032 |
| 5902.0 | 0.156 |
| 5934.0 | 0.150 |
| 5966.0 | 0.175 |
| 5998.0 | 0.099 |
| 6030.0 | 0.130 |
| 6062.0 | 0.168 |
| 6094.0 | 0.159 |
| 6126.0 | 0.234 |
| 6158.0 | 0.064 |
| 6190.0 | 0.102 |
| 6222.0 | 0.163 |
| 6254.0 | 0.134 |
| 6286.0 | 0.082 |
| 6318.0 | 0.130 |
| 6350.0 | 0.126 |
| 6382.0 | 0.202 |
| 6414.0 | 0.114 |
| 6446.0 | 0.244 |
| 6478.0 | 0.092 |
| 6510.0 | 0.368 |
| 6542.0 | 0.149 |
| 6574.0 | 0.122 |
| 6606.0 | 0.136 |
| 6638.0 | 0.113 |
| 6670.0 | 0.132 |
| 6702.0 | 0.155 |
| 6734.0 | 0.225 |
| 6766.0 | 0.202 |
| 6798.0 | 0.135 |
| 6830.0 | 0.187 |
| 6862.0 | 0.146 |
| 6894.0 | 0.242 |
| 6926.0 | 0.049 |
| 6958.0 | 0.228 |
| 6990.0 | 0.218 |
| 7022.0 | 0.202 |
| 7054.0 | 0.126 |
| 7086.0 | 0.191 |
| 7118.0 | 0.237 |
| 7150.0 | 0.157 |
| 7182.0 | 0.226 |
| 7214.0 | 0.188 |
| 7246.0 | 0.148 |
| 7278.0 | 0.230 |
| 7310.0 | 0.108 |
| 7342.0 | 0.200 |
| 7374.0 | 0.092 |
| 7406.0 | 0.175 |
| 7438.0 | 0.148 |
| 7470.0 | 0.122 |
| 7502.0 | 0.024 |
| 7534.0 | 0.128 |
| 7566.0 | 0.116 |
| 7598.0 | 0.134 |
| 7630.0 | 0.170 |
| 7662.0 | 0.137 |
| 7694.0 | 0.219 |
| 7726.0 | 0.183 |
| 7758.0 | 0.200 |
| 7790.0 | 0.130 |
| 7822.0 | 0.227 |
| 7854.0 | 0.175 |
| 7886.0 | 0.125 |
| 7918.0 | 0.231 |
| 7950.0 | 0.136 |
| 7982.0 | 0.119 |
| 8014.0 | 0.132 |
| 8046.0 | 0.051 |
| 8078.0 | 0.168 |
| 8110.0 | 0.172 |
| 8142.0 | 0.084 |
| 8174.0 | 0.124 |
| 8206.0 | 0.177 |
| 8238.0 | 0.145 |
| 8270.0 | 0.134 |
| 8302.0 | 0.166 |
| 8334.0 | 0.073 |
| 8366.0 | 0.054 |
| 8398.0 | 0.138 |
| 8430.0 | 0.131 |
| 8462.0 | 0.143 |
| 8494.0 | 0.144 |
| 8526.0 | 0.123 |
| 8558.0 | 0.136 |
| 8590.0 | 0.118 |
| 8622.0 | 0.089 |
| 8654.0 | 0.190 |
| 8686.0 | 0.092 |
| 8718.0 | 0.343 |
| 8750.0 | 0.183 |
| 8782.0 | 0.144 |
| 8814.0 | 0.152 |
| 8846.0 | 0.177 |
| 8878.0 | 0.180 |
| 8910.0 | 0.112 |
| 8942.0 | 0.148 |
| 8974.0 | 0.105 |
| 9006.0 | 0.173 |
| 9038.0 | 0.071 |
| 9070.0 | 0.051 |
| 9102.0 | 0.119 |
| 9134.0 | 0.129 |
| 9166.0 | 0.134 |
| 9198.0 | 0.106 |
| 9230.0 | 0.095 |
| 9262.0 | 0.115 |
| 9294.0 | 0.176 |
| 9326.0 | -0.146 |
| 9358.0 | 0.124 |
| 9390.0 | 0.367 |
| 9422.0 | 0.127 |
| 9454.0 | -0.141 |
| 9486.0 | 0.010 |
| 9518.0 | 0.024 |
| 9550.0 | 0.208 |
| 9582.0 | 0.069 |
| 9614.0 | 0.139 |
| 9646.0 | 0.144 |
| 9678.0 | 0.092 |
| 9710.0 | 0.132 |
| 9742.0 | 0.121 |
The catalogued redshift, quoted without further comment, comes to 0.743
